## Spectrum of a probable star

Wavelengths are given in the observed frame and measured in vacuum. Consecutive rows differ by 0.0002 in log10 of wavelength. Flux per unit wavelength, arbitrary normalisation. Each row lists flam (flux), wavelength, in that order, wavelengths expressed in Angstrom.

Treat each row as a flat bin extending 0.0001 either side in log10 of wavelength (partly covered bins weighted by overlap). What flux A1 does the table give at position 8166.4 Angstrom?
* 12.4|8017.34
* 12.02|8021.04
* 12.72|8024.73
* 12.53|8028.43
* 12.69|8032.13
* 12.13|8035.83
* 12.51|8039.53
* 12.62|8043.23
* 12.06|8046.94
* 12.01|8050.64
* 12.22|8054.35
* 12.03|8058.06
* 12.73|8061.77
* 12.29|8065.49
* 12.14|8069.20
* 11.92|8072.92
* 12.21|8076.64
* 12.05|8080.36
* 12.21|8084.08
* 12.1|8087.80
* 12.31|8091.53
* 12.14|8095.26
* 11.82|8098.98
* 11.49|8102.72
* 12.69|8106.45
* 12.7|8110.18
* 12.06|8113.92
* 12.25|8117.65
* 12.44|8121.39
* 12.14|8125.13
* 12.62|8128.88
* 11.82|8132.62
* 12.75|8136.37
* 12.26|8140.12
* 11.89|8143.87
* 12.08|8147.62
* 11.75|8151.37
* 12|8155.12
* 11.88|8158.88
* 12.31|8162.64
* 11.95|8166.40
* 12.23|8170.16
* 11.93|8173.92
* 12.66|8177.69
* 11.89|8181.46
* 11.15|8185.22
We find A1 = 11.95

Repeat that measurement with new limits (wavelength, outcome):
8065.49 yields 12.29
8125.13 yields 12.14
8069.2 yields 12.14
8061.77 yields 12.73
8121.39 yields 12.44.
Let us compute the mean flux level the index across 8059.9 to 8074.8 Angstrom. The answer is 12.3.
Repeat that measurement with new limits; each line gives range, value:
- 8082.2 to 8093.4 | 12.2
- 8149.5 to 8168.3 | 12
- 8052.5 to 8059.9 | 12.1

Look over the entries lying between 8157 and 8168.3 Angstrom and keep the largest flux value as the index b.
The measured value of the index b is 12.31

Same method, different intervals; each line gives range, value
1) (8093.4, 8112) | 12.7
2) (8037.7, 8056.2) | 12.62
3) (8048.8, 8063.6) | 12.73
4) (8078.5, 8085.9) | 12.21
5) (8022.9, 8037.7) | 12.72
